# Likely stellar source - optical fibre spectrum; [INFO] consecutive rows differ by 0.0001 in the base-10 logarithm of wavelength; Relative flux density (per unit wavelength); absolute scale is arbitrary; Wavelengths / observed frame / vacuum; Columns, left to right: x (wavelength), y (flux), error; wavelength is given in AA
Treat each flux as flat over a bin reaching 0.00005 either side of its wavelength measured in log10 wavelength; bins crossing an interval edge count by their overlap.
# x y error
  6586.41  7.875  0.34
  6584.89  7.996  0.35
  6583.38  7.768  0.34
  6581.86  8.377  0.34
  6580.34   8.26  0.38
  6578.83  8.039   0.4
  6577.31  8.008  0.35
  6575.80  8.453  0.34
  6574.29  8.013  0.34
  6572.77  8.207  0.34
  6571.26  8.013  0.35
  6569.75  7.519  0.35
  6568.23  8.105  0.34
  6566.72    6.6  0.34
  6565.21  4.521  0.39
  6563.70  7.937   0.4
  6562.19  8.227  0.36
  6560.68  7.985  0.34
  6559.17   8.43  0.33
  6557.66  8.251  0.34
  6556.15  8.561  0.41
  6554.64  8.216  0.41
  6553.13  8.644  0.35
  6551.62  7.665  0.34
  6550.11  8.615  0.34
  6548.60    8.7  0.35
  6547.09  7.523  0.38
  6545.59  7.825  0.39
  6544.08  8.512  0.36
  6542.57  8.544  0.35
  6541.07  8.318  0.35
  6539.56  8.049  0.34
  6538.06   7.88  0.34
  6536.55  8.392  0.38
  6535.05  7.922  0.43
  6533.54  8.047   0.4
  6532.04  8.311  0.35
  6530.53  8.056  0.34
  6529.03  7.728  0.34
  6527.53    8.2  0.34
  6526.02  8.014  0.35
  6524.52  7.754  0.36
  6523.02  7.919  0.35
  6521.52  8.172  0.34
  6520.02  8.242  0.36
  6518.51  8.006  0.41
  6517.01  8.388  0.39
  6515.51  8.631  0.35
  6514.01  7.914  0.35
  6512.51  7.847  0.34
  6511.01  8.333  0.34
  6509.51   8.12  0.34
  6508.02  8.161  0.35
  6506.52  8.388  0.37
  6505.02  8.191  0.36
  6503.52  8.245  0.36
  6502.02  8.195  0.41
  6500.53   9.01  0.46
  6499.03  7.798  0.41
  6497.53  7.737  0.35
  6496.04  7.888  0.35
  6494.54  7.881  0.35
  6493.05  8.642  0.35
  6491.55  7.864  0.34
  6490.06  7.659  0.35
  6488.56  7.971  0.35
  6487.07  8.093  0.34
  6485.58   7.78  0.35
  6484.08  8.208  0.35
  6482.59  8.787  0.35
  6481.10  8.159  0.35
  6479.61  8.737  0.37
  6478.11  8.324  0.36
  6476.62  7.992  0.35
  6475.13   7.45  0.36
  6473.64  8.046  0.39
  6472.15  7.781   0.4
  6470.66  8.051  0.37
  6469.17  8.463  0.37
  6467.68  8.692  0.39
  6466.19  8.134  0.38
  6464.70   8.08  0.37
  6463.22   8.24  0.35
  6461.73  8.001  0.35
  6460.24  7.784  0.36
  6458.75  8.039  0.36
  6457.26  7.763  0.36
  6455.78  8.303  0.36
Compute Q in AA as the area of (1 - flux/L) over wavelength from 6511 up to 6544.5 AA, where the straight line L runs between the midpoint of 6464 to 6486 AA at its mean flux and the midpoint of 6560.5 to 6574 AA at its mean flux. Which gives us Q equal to -1.6 AA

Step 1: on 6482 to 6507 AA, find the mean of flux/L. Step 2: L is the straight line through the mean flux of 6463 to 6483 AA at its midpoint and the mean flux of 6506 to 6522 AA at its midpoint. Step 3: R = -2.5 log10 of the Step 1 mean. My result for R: 0.009 mag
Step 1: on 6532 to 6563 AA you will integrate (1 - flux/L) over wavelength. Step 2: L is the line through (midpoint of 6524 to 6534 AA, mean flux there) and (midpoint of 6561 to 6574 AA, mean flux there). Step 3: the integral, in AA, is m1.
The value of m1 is -1.9 AA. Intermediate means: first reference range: 8.02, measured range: 8.22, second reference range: 7.43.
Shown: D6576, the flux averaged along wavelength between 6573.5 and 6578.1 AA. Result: 8.15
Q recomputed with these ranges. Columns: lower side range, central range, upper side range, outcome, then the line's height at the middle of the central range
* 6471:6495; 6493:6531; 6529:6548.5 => -0.09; 8.11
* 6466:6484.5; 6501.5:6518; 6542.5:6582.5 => -0.19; 8.13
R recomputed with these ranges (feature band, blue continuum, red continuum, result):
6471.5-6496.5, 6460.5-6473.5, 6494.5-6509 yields 0.01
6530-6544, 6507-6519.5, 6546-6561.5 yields 0.00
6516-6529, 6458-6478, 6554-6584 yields -0.02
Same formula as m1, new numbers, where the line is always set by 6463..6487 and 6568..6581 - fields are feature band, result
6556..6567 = 0.7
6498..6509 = -0.2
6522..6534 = 0.2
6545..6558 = -0.2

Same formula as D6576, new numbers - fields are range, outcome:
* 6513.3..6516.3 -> 8.28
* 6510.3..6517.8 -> 8.22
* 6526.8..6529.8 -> 7.98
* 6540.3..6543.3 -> 8.43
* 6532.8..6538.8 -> 8.05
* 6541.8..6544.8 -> 8.53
